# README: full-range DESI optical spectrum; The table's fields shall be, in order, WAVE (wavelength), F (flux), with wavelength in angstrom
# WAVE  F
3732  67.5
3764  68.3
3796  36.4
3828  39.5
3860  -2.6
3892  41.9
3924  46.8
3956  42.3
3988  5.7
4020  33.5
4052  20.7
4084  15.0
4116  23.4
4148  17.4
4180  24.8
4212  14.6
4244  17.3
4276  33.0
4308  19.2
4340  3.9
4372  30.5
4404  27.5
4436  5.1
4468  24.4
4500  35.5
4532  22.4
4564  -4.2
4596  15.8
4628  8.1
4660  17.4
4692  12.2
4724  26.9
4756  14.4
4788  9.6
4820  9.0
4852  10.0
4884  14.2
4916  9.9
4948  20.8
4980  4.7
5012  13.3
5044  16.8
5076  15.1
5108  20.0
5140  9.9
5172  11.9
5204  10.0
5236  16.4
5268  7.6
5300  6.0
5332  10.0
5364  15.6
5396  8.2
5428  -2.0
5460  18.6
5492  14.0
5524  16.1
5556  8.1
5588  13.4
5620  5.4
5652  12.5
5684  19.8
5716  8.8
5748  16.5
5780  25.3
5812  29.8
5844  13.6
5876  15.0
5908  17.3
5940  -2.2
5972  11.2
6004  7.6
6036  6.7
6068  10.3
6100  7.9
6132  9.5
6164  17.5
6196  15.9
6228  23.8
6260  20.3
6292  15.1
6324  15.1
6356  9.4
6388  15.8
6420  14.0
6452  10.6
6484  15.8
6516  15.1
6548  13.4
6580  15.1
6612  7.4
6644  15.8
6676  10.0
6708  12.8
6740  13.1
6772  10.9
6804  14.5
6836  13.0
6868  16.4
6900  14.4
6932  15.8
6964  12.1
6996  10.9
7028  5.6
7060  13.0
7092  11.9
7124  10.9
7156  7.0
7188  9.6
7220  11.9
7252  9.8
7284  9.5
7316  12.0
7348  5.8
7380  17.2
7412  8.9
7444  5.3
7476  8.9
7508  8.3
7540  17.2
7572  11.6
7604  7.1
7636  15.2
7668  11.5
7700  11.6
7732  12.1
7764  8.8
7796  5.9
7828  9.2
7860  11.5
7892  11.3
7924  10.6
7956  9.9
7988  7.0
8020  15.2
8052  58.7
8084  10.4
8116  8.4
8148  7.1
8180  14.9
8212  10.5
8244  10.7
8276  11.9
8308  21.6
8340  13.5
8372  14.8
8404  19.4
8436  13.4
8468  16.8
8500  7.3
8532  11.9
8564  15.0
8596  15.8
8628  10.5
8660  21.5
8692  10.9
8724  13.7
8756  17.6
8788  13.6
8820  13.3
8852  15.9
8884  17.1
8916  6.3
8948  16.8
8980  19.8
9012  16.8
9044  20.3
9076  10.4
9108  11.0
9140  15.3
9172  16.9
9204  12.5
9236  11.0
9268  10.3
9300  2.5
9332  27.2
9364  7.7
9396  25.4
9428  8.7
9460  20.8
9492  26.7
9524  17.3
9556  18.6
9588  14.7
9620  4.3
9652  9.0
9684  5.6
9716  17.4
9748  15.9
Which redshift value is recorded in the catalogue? 1.16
